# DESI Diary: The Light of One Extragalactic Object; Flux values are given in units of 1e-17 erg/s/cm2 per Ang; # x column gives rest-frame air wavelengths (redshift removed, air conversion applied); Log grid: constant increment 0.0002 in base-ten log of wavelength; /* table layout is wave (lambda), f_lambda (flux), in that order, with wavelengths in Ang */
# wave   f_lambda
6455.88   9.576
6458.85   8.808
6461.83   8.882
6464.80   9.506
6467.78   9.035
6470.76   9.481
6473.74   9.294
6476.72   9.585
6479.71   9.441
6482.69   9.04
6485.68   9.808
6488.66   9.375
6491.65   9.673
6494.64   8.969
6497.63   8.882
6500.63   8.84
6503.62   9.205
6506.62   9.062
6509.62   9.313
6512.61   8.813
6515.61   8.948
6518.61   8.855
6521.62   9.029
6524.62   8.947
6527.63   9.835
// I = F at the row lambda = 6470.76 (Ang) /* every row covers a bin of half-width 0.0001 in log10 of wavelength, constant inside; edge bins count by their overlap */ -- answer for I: 9.481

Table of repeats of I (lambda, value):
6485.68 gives 9.808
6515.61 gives 8.948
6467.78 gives 9.035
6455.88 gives 9.576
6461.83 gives 8.882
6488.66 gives 9.375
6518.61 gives 8.855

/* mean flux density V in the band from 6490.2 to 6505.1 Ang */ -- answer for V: 9.11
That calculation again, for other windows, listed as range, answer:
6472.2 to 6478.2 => 9.44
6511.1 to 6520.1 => 8.88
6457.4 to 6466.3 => 9.07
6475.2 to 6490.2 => 9.45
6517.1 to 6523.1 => 8.93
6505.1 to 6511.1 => 9.18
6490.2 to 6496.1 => 9.32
